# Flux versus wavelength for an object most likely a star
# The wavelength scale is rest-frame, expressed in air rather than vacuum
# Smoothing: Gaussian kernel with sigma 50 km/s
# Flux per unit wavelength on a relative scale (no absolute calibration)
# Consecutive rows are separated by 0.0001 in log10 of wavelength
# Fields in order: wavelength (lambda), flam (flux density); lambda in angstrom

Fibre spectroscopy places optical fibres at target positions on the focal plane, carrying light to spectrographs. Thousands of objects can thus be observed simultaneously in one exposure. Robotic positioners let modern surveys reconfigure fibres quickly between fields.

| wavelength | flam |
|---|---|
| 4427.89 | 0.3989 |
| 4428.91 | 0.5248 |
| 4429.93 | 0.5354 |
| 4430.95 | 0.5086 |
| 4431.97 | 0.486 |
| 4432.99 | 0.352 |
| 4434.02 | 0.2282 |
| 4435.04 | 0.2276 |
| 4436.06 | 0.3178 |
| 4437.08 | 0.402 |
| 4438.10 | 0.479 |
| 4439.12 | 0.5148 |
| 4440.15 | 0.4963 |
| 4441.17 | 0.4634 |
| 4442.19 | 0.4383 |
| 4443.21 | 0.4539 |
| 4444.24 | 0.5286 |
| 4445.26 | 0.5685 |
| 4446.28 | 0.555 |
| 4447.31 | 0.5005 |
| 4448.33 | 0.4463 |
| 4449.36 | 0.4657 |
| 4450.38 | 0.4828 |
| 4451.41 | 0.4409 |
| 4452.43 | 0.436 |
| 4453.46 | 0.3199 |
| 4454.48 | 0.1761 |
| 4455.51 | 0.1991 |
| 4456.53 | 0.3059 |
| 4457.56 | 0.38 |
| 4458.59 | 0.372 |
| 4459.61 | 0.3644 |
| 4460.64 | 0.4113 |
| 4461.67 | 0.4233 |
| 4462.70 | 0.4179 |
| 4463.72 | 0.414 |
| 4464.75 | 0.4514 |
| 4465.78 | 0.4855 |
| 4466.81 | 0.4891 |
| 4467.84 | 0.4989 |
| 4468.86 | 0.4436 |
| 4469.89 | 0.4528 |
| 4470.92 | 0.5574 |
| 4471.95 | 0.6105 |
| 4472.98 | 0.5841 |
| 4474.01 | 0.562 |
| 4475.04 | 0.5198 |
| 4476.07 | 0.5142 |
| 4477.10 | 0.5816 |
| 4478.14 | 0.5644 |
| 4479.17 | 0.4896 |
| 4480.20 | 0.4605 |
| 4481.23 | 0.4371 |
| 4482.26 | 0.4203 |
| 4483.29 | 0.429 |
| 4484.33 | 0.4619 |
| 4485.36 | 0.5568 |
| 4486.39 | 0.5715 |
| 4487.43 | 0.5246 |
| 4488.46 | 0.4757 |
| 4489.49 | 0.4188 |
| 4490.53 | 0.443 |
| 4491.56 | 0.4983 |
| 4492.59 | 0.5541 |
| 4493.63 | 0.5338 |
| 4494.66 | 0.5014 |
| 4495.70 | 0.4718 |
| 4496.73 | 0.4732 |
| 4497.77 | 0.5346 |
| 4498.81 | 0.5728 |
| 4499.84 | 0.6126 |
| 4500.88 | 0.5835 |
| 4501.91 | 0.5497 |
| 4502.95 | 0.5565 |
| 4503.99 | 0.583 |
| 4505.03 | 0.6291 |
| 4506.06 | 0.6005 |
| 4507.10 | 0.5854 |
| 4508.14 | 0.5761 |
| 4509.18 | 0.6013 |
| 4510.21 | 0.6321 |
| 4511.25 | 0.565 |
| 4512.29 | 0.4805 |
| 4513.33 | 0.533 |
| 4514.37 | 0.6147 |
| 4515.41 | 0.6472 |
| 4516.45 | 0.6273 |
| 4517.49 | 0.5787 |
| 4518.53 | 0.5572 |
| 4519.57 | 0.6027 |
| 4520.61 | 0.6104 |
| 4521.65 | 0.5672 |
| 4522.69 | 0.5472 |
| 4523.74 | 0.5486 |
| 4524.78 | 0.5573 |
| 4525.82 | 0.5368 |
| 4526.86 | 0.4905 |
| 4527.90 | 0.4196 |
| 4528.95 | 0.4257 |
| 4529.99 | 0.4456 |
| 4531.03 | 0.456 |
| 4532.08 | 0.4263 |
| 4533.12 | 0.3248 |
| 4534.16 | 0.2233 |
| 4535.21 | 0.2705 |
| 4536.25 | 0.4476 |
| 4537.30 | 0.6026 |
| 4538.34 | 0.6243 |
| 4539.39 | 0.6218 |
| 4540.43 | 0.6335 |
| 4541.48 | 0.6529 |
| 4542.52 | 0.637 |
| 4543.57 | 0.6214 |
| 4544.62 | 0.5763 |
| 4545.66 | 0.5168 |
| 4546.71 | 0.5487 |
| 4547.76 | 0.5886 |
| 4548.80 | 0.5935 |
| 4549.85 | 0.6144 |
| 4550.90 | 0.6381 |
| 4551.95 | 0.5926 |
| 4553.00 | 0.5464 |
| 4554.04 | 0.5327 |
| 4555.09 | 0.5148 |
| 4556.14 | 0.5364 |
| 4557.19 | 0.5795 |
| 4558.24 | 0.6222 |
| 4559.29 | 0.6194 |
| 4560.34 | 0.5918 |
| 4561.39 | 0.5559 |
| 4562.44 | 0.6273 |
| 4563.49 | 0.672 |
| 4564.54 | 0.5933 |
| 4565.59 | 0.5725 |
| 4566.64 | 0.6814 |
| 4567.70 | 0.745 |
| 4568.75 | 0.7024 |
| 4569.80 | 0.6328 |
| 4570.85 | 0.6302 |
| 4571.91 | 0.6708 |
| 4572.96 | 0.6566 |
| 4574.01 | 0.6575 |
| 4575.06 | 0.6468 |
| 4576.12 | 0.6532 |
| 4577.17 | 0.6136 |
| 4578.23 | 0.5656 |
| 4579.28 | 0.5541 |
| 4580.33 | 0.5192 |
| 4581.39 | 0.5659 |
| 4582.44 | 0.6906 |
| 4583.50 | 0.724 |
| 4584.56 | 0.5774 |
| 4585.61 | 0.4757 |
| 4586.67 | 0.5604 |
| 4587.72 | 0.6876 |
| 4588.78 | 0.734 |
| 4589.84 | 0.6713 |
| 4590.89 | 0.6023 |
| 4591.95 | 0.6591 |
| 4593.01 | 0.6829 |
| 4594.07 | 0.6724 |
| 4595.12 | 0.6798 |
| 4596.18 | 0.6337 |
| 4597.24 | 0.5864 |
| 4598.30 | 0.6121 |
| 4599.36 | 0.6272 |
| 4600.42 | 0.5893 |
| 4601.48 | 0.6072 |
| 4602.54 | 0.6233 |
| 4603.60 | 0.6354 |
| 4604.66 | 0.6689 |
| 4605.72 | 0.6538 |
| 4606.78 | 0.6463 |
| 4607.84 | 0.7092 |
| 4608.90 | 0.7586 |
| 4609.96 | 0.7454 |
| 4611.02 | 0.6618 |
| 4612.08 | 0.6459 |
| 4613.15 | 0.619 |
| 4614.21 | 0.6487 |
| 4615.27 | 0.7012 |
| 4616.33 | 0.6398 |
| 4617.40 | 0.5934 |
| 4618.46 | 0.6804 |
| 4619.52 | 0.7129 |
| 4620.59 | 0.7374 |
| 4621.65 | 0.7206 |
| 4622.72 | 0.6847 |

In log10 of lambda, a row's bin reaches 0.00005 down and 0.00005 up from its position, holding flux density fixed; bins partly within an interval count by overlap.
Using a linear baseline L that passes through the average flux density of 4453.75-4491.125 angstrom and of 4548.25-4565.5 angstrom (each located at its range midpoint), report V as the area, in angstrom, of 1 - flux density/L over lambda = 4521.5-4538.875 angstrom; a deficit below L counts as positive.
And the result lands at 2.6 angstrom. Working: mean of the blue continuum 0.457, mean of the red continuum 0.589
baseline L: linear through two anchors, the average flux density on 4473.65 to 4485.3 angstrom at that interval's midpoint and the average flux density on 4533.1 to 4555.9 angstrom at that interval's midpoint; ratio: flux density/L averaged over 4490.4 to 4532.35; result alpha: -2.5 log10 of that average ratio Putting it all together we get -0.052 mag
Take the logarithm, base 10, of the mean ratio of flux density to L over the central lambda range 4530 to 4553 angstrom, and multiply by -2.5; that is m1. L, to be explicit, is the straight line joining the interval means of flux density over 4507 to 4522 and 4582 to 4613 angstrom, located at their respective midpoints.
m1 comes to 0.14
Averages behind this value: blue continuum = 0.586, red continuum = 0.648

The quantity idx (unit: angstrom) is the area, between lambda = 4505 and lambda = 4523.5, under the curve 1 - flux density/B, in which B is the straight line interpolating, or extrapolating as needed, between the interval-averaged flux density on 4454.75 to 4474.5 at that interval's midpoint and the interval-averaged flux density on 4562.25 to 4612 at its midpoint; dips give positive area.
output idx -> -2.2 angstrom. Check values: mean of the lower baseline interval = 0.44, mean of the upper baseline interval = 0.641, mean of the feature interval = 0.585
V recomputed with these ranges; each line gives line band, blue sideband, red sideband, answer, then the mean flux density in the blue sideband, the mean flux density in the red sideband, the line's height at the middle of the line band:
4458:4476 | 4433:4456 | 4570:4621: -1.0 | 0.414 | 0.643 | 0.448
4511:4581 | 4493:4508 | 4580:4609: 3.2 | 0.557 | 0.637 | 0.595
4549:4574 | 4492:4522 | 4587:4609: 0.2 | 0.57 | 0.652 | 0.619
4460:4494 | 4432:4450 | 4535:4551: -0.3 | 0.439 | 0.579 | 0.488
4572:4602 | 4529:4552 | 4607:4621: -0.1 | 0.527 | 0.68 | 0.624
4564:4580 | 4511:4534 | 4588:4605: -0.9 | 0.52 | 0.643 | 0.602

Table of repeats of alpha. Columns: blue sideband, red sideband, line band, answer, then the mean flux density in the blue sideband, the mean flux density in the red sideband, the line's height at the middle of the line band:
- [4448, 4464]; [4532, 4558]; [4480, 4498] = -0.11 mag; 0.377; 0.542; 0.438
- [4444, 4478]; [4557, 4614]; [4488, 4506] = -0.05 mag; 0.454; 0.637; 0.507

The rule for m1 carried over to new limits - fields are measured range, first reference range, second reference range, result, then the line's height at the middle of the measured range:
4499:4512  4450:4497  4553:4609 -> -0.15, 0.51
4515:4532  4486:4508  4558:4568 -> 0.07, 0.573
